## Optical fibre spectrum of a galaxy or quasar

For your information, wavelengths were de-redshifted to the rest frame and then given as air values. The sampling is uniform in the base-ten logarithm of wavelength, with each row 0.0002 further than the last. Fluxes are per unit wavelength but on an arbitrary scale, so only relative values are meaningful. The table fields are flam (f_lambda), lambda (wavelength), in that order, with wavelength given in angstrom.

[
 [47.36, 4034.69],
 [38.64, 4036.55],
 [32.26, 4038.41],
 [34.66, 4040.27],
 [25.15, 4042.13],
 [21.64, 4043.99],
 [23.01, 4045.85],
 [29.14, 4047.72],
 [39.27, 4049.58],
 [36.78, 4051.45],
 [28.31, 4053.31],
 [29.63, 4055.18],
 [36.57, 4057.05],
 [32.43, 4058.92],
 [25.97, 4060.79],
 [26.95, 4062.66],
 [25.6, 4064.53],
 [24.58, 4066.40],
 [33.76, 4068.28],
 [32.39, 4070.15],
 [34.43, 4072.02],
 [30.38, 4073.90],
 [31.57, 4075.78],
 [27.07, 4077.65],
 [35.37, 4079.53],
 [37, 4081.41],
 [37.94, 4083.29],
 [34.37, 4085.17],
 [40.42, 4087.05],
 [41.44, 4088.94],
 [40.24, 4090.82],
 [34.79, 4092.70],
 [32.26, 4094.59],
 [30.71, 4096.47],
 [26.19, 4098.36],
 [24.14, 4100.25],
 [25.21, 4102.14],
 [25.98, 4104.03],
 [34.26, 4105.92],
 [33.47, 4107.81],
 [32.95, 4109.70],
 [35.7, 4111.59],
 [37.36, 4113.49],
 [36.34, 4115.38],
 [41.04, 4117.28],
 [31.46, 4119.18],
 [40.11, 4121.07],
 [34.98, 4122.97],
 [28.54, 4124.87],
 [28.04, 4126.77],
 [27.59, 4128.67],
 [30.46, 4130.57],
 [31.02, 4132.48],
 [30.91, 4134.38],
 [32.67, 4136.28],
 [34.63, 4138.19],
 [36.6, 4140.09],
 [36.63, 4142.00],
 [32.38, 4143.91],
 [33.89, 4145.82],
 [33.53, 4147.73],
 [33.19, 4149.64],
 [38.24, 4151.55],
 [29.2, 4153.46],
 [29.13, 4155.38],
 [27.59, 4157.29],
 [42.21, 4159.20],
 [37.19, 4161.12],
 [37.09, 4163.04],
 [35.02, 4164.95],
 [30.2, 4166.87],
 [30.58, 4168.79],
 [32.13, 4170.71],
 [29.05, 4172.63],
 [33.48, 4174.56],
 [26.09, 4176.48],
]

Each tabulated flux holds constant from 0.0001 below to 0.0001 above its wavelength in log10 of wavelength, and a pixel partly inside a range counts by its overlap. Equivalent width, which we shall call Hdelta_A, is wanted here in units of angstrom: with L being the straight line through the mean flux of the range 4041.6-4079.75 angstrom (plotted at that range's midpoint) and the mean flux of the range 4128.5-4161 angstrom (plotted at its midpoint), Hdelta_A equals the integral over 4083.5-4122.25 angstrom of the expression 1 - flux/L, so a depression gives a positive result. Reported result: -3.0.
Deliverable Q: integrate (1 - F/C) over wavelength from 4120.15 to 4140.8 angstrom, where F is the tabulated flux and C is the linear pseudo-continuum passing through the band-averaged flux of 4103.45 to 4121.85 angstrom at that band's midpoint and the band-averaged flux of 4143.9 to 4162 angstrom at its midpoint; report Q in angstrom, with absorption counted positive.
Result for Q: 1.3 angstrom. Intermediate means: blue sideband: 35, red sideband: 33.7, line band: 32.3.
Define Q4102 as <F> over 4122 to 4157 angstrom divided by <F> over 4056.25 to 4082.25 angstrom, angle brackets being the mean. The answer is 1.0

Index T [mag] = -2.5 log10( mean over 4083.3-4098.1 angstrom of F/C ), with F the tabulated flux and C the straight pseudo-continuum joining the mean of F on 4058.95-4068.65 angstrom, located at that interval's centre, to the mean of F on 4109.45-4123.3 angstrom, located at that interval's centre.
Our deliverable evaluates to -0.13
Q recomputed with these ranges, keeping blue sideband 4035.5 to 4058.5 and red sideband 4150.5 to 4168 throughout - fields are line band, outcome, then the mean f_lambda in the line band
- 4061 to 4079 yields 1.29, 29.6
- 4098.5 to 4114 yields 0.96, 30.7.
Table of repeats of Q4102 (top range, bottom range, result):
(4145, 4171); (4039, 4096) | 1.05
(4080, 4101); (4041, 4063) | 1.17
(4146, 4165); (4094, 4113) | 1.13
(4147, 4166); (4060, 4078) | 1.17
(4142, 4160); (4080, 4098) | 0.92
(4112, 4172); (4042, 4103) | 1.07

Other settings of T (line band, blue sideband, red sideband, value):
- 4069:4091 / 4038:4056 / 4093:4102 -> -0.207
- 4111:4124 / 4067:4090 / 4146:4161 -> -0.081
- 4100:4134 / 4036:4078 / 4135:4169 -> 0.012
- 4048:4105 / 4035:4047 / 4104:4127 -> 0.003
